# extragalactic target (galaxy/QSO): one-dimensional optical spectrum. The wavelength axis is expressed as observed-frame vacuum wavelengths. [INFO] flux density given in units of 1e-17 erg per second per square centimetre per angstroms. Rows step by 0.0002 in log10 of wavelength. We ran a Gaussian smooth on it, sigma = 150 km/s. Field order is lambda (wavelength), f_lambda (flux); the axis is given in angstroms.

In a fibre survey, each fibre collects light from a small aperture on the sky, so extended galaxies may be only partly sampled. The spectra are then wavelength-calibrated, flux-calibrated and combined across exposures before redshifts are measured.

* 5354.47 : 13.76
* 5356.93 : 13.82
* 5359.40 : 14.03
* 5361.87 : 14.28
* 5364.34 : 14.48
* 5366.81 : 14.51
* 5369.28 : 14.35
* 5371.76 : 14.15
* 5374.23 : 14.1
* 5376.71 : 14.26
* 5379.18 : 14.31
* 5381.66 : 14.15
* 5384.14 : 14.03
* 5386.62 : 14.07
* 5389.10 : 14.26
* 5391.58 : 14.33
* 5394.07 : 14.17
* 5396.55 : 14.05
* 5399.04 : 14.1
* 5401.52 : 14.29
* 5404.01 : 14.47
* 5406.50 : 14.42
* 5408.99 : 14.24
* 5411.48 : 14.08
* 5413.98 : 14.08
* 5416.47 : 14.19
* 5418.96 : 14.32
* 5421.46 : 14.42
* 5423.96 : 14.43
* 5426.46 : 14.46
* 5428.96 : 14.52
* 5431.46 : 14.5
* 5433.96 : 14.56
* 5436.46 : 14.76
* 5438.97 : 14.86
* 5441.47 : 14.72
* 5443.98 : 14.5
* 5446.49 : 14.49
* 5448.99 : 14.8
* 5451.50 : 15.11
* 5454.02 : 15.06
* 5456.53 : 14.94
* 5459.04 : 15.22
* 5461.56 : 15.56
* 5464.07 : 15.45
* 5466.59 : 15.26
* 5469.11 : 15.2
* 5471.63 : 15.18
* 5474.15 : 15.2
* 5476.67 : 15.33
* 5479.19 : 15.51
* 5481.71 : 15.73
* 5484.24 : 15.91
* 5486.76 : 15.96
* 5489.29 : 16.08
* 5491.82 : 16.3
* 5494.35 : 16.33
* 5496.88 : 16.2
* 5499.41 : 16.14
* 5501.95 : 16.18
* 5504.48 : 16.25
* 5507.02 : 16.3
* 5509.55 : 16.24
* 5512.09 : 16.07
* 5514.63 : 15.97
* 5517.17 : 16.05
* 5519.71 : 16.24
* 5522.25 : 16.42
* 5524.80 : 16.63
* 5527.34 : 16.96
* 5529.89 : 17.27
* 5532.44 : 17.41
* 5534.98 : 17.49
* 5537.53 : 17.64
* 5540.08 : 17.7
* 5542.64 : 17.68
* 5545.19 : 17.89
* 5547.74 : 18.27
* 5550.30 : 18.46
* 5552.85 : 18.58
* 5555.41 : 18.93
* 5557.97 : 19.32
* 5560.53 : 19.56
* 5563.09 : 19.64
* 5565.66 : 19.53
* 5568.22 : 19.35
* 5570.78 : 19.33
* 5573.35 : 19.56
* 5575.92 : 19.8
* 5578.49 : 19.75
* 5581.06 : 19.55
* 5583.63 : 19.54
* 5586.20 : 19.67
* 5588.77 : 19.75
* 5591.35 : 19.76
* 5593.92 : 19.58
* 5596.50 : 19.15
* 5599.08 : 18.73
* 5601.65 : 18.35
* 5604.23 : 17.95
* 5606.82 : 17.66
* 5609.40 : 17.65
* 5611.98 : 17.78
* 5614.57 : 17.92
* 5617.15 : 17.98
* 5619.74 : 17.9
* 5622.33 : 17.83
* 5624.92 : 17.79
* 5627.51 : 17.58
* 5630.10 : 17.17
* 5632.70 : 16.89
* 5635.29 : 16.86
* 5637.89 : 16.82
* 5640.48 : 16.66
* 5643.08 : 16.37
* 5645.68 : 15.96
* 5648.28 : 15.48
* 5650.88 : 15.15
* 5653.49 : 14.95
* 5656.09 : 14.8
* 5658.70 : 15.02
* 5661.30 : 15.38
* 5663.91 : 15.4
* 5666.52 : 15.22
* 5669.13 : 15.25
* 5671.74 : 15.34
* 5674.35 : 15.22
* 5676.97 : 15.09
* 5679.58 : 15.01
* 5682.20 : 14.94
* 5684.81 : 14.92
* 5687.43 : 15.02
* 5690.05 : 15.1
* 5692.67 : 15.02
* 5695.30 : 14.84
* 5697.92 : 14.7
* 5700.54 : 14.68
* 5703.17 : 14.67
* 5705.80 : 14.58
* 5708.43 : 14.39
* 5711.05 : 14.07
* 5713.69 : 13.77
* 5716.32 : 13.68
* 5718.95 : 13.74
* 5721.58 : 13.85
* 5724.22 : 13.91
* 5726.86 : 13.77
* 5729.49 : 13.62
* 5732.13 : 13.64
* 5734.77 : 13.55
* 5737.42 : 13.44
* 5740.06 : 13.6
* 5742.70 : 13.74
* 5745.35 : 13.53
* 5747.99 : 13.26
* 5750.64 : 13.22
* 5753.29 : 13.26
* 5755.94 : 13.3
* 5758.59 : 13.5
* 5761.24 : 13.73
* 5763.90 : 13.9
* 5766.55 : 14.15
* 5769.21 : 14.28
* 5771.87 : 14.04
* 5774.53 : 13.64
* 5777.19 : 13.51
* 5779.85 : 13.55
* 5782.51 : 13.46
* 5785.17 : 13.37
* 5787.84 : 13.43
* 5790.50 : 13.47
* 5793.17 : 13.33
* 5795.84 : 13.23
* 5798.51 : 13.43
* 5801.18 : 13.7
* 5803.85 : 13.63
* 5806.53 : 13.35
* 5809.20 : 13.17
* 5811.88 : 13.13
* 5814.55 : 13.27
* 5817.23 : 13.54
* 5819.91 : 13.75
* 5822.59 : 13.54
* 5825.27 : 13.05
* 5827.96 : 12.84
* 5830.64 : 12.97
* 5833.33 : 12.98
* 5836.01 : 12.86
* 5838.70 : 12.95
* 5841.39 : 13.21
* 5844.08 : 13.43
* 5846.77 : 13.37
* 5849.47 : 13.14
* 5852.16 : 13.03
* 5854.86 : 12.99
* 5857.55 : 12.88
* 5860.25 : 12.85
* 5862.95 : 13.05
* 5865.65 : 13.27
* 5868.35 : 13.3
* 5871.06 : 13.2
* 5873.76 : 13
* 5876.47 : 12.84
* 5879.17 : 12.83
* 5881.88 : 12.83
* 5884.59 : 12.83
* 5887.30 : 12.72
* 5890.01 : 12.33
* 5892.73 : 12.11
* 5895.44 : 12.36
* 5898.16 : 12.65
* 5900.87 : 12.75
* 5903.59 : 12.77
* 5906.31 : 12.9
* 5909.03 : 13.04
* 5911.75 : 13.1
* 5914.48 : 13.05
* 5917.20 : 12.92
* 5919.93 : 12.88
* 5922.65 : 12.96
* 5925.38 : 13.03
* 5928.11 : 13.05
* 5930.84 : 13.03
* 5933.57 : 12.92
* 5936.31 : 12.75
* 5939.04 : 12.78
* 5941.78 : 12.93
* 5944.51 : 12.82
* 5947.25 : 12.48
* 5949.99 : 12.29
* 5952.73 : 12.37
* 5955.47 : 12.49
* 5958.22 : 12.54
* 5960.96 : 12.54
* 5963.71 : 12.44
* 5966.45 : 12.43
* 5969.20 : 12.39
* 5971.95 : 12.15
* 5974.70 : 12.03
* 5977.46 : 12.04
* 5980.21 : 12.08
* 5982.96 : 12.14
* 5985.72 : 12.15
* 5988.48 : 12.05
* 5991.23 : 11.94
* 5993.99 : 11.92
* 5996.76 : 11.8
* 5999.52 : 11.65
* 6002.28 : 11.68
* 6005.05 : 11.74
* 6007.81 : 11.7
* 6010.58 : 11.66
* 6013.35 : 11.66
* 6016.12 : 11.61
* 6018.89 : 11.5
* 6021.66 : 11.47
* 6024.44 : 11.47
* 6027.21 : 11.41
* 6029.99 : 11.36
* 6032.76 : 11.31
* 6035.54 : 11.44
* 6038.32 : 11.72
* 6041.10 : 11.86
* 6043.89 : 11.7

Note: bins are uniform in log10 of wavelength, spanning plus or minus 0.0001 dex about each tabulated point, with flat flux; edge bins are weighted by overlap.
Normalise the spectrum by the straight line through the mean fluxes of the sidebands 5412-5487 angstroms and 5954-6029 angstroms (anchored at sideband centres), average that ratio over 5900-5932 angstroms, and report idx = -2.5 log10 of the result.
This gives -0.05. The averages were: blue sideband 14.9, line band 13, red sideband 11.9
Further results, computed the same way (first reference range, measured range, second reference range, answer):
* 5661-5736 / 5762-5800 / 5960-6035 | 0.014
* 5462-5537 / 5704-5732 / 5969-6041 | 0.023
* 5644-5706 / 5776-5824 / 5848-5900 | 0.020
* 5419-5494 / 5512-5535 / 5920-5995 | -0.130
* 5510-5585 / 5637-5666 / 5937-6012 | 0.073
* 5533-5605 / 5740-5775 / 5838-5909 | 0.116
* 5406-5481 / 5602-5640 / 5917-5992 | -0.245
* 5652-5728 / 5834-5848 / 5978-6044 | 0.011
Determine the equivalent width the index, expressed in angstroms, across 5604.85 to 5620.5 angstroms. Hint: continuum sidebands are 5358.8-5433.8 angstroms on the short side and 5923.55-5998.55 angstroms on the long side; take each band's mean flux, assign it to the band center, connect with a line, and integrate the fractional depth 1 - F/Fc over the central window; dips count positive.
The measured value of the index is -4.9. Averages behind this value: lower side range 14.3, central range 17.8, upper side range 12.4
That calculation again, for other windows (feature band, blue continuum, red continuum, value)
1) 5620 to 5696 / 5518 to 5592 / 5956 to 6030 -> 5.30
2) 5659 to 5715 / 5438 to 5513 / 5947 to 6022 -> -3.19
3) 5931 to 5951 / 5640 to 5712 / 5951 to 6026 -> -0.44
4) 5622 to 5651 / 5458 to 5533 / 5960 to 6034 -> -3.70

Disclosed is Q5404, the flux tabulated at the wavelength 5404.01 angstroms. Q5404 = 14.47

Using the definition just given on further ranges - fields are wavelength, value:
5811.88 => 13.13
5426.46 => 14.46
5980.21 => 12.08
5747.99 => 13.26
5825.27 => 13.05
